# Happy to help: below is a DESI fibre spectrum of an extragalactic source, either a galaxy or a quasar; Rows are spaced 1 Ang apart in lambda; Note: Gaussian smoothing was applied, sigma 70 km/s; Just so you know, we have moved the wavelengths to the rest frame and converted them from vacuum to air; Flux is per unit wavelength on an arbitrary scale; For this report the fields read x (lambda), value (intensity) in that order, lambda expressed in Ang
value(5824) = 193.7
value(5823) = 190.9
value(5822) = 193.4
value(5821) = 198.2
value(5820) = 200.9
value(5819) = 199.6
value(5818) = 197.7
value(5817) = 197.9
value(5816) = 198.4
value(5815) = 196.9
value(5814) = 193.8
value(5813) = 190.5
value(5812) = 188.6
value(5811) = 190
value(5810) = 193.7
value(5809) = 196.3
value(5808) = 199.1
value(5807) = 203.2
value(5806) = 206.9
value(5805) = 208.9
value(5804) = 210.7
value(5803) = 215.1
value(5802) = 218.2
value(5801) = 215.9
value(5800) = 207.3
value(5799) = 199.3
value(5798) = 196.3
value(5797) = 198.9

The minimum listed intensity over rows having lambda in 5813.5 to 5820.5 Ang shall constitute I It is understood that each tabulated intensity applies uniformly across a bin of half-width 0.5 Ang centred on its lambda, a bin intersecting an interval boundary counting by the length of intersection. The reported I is 193.8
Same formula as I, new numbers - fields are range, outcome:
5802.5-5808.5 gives 199.1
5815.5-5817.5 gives 197.9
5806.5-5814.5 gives 188.6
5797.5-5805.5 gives 196.3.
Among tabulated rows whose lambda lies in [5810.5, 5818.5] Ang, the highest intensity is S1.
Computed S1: 198.4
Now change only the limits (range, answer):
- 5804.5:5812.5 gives 208.9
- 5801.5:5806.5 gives 218.2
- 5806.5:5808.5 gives 203.2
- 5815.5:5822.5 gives 200.9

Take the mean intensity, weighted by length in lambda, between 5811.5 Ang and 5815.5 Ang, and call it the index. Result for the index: 192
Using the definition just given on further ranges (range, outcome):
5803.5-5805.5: 210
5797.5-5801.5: 205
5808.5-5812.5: 192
